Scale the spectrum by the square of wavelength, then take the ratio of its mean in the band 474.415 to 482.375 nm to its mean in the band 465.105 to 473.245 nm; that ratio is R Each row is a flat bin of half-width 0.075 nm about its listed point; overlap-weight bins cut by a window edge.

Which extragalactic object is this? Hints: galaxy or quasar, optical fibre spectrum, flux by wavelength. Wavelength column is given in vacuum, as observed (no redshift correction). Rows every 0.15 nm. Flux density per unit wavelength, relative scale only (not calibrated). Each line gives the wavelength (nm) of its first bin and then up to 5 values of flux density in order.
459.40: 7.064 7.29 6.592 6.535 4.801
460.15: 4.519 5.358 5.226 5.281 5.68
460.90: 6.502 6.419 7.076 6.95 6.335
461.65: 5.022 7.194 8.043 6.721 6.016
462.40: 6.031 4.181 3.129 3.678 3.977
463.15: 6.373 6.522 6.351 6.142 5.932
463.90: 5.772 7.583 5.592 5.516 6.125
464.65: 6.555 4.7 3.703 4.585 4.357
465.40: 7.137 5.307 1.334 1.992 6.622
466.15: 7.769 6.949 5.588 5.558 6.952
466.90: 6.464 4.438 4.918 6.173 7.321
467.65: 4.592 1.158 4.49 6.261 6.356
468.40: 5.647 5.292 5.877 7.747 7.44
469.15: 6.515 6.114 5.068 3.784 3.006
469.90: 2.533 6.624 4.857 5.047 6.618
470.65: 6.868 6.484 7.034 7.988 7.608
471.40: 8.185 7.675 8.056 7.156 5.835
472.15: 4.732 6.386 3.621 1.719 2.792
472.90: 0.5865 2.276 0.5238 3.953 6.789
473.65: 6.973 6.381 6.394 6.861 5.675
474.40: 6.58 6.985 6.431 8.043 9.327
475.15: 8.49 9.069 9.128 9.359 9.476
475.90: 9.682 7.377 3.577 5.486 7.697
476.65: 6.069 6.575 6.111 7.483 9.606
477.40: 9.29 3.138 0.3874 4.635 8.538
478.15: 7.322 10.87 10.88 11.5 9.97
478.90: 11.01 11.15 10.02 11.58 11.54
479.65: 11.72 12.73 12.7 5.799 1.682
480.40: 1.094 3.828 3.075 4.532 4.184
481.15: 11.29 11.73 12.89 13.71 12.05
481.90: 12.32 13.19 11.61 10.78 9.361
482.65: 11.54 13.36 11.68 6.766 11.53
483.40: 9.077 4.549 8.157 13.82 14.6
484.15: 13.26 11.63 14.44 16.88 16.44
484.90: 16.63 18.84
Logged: 1.64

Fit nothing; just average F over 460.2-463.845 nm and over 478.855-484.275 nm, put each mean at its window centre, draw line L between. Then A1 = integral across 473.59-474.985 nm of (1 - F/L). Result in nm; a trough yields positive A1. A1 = 0.257 nm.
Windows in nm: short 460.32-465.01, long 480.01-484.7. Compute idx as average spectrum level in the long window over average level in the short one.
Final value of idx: 1.7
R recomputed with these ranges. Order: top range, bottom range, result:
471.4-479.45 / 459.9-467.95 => 1.32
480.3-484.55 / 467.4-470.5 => 1.99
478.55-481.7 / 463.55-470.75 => 1.72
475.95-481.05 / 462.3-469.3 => 1.43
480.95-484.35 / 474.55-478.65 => 1.50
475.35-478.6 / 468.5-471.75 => 1.23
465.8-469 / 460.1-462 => 0.96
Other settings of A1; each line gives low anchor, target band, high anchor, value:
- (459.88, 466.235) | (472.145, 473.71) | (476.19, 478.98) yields 0.75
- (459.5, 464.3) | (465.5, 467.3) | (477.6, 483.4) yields 0.37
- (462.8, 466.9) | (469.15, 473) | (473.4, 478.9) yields 0.66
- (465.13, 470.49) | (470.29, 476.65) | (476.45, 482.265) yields 0.54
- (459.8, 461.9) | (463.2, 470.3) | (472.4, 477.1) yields 0.66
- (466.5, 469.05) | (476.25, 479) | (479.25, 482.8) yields 0.30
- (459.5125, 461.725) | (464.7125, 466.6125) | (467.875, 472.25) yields 0.31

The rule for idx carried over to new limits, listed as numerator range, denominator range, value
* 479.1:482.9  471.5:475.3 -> 1.69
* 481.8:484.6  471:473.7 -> 2.20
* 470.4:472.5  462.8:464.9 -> 1.17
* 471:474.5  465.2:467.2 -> 1.01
